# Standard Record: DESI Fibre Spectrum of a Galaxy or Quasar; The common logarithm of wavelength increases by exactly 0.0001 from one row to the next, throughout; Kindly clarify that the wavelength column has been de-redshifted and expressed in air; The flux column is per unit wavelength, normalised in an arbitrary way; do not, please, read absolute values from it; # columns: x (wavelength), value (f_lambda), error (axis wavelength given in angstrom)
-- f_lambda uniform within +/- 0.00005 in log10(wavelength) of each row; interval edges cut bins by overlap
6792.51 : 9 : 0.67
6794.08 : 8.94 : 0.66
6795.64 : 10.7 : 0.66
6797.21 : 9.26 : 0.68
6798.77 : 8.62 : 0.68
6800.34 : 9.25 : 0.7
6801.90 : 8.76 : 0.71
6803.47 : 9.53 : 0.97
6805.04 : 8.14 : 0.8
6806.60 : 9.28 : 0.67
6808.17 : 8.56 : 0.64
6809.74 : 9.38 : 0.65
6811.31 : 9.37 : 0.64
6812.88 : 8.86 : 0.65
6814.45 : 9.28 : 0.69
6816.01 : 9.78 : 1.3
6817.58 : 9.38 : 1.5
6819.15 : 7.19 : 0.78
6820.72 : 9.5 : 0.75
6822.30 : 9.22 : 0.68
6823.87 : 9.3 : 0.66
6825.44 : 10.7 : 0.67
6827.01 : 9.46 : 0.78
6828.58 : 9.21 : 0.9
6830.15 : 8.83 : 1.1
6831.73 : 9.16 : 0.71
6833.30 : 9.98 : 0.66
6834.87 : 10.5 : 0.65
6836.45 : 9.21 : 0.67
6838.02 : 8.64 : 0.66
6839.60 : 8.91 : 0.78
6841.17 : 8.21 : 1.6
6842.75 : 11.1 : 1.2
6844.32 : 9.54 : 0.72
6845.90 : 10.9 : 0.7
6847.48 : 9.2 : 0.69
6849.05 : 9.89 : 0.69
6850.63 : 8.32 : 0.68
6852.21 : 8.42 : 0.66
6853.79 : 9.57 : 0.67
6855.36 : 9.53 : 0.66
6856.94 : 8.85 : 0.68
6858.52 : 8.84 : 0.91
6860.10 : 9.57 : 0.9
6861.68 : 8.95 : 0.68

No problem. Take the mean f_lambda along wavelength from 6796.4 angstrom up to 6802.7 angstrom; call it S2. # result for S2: 8.98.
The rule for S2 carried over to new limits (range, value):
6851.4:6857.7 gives 9.1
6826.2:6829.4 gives 9.36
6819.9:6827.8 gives 9.62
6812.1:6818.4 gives 9.33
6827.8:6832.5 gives 9.06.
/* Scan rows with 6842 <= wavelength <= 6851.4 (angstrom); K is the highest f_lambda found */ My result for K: 11.1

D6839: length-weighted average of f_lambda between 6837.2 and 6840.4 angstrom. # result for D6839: 8.79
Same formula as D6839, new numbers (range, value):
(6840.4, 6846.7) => 9.93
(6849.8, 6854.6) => 8.79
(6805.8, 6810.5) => 9.07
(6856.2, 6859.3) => 8.84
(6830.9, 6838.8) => 9.49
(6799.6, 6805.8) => 8.92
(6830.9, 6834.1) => 9.57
